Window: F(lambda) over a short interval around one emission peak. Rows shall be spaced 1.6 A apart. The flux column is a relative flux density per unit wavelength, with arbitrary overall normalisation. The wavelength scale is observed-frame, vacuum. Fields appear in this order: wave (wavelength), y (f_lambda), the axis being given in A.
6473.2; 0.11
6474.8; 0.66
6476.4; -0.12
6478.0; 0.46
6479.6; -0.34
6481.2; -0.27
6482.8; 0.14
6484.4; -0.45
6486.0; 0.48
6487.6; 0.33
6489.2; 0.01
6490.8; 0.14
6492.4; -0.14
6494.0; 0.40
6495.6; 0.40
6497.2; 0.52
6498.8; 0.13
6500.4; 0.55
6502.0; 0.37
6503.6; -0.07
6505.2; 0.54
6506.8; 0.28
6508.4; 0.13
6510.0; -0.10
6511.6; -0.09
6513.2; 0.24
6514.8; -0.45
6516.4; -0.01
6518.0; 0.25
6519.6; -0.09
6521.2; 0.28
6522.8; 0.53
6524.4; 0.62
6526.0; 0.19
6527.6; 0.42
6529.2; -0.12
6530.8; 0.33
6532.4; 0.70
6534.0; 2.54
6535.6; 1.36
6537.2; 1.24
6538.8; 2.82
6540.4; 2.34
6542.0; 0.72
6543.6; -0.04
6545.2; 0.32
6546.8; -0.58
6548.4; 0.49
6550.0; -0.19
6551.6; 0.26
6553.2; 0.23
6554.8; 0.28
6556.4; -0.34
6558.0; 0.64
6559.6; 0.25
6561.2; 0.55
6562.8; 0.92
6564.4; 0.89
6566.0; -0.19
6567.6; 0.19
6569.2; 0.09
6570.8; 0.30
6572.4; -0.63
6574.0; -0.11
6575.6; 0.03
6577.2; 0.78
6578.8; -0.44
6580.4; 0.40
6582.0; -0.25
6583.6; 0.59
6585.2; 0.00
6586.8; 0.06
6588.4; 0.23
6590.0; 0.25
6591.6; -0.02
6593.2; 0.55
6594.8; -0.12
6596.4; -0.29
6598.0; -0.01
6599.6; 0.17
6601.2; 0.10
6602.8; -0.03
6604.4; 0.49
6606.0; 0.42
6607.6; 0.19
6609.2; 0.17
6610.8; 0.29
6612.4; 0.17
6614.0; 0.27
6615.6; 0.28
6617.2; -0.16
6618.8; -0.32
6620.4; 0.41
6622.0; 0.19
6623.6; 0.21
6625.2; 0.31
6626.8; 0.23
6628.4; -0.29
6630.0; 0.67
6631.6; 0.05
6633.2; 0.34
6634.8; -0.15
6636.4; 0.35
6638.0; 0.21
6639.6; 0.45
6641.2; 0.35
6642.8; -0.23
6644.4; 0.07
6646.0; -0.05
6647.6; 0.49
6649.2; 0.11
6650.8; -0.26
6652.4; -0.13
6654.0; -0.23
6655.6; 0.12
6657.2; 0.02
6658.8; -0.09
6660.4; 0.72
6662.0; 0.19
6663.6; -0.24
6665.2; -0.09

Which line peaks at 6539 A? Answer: [O II]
